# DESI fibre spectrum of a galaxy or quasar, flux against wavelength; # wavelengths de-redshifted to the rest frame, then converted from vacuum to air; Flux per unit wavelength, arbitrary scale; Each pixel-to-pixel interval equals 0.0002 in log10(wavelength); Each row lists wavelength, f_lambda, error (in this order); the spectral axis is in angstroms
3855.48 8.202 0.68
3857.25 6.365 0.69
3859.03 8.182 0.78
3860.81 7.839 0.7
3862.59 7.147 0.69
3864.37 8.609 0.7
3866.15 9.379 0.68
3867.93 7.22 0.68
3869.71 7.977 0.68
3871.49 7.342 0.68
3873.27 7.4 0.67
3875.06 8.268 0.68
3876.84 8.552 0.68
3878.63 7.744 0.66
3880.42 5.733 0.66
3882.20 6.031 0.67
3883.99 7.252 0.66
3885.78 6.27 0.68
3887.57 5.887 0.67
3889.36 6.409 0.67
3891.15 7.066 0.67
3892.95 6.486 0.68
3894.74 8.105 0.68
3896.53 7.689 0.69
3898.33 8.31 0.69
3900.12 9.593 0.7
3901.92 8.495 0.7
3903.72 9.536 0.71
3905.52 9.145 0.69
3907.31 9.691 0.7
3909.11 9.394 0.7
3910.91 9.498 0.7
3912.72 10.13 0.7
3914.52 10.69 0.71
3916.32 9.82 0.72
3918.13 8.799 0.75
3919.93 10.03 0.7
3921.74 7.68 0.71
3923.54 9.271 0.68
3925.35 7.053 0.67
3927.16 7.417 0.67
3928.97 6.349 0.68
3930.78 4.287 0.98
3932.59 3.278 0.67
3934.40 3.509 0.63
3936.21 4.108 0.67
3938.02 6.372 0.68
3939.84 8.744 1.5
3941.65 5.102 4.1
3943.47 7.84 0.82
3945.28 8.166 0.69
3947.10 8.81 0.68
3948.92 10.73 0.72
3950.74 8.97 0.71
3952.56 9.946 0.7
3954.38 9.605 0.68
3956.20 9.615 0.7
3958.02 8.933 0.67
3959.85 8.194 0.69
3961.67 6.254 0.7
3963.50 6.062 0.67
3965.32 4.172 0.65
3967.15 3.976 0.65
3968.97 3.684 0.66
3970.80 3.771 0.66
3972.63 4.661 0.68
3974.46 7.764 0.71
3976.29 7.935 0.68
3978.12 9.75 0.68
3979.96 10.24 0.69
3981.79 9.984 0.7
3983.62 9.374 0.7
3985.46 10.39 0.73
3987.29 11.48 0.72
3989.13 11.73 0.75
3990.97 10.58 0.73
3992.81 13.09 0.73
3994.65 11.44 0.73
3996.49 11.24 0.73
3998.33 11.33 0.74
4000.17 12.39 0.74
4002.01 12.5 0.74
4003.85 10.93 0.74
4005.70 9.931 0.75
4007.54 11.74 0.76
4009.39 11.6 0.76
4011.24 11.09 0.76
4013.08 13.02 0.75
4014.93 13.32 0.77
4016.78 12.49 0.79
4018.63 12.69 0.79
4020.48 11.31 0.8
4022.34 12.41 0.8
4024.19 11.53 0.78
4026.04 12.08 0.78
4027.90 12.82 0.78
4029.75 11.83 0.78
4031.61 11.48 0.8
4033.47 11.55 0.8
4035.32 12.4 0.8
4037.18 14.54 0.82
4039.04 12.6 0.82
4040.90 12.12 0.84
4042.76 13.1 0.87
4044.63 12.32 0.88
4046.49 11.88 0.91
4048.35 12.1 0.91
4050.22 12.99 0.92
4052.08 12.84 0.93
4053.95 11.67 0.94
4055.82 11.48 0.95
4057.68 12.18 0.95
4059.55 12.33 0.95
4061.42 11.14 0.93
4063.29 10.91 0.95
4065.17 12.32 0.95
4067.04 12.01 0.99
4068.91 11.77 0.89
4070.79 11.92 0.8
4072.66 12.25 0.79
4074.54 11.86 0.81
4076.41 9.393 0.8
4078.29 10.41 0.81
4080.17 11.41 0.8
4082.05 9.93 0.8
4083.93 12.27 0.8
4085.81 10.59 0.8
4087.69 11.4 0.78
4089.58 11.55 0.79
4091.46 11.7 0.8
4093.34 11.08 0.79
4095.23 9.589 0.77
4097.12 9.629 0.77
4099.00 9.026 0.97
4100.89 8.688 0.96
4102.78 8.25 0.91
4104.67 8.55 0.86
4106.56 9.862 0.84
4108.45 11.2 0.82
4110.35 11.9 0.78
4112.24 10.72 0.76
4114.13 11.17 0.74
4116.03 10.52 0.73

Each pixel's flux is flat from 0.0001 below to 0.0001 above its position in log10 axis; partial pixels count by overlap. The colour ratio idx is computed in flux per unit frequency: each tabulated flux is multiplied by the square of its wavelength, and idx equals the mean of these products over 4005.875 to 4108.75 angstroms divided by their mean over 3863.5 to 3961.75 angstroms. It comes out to 1.57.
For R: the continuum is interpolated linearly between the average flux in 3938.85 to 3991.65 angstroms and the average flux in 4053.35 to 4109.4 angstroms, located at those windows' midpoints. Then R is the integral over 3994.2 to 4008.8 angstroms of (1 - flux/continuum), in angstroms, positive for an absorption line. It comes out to -4.0 angstroms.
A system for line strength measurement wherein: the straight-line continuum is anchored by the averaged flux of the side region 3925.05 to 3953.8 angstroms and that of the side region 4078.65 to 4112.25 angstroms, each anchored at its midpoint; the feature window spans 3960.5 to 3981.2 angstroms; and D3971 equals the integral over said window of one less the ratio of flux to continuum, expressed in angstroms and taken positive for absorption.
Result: 3.7 angstroms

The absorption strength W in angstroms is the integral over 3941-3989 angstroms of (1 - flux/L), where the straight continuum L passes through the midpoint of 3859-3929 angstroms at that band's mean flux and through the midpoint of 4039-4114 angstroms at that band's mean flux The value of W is 6.9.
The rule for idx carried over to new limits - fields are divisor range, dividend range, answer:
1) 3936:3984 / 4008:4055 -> 1.69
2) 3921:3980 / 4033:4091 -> 1.79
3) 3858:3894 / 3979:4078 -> 1.74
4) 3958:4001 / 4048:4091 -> 1.39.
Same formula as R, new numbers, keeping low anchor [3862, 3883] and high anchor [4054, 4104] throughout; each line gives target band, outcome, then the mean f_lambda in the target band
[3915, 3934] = 2.43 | 7.37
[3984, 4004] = -4.02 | 11.5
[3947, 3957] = -0.86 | 9.68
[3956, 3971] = 5.06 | 6.01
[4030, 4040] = -2.16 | 12.5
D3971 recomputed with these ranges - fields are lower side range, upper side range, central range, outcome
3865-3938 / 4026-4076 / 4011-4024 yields -1.43 angstroms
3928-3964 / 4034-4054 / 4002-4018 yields -1.57 angstroms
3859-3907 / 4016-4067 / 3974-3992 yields 0.93 angstroms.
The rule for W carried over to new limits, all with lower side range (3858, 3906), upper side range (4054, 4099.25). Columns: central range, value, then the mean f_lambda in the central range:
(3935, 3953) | 2.18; 7.75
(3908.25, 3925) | -2.22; 9.4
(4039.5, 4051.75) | -2.07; 12.4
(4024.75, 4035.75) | -1.72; 12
